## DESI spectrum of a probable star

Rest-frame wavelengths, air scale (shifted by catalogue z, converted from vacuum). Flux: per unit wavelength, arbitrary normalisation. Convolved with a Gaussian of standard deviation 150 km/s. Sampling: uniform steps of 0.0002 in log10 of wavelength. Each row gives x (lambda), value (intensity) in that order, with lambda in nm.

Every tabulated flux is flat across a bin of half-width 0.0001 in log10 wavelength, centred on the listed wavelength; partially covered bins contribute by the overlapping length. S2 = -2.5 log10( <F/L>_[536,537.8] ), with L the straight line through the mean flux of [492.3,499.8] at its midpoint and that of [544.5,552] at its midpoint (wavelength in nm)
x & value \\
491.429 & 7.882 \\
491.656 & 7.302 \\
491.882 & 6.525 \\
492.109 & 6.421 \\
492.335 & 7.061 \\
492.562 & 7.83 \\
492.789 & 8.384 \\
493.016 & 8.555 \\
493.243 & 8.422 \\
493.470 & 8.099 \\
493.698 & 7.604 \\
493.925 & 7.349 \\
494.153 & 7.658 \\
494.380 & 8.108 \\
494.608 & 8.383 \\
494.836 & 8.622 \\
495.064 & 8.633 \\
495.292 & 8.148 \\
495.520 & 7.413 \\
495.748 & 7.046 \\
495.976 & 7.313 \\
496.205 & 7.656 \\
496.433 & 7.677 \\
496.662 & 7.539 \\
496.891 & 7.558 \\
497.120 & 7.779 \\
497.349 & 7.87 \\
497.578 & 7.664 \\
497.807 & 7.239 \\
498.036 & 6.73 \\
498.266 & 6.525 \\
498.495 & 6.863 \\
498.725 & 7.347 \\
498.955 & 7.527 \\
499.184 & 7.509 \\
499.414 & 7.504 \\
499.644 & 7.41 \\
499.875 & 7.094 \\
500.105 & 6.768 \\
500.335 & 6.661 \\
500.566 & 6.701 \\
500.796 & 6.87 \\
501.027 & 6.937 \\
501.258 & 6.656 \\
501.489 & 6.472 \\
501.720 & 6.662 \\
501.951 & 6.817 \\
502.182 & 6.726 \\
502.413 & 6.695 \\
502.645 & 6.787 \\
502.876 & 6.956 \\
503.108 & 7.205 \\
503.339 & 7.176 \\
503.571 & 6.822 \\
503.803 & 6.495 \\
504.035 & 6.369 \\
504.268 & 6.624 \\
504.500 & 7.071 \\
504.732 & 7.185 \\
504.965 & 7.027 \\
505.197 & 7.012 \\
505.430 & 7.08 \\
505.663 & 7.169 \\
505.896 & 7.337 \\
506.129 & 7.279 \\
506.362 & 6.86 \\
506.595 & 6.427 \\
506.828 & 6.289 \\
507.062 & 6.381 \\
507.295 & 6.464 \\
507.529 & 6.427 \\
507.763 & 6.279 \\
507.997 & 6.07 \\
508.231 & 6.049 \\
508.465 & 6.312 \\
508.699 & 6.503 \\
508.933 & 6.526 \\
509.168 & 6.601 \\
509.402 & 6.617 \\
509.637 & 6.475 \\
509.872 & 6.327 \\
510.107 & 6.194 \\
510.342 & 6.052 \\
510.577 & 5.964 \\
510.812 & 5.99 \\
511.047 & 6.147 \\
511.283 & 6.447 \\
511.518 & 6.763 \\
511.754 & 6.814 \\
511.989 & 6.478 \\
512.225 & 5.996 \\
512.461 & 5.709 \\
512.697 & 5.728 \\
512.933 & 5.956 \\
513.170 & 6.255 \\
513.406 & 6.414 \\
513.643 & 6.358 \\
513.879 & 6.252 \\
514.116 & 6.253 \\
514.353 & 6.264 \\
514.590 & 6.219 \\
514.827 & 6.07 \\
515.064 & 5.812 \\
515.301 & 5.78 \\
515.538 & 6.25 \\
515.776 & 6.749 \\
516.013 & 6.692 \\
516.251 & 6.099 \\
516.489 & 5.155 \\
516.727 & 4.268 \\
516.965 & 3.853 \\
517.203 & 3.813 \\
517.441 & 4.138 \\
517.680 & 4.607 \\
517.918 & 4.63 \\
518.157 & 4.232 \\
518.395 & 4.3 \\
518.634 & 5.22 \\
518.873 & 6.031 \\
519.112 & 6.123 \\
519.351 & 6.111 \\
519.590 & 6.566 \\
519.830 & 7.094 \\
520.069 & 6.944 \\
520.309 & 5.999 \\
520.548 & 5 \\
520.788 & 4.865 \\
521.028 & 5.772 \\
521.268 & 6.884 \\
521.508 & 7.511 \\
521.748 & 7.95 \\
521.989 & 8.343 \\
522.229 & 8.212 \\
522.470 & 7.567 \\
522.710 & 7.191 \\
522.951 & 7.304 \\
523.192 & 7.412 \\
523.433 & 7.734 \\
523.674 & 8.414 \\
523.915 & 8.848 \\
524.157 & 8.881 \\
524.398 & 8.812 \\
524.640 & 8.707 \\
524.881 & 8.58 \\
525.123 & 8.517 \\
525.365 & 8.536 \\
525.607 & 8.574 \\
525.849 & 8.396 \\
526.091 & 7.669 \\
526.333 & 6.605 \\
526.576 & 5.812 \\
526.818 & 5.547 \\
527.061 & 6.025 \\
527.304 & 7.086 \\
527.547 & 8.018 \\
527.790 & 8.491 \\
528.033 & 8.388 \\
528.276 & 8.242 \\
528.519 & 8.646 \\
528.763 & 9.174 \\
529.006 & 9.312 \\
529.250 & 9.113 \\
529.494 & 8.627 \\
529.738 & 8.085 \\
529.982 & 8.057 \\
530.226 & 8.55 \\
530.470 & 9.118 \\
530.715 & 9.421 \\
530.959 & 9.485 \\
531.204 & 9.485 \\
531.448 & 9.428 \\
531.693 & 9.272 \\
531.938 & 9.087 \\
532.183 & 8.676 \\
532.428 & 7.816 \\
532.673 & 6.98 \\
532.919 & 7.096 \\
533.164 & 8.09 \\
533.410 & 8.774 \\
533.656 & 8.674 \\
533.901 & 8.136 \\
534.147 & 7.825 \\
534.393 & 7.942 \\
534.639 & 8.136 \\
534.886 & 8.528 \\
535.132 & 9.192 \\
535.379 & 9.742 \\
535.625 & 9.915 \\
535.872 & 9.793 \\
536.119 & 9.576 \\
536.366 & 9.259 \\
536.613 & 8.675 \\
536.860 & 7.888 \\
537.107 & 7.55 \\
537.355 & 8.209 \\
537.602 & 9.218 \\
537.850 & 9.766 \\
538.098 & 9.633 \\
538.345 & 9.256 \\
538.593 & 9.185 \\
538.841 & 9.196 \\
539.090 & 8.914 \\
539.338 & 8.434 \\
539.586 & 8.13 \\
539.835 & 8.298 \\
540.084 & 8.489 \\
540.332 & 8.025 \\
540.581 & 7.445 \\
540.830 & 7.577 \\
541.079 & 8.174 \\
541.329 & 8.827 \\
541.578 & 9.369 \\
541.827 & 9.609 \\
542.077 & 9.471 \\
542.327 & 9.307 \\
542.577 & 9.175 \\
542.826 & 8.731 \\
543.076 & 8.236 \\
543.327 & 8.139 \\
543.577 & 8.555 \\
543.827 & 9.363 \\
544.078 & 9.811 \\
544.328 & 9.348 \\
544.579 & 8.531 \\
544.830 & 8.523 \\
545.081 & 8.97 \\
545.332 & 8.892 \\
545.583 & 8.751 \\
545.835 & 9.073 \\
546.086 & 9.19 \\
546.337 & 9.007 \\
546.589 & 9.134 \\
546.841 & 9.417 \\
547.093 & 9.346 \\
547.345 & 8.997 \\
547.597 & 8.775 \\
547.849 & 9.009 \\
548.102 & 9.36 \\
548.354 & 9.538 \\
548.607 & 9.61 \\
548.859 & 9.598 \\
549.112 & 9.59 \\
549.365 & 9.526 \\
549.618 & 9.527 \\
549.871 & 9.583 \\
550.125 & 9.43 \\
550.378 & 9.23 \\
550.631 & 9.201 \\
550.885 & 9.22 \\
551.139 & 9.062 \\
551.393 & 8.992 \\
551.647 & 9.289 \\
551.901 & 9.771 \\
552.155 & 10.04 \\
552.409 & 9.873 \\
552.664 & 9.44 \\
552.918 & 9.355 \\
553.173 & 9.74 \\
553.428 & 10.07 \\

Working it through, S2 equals 0.03 mag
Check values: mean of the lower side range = 7.67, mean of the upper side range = 9.21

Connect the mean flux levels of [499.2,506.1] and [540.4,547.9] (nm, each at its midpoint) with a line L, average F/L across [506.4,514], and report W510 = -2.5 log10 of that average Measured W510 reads 0.16 mag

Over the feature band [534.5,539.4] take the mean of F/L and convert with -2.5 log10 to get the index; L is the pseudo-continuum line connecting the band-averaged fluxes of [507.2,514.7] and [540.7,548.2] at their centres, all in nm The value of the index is -0.08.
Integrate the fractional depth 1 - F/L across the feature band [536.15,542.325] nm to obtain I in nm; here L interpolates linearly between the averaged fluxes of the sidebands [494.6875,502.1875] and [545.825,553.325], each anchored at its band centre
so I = 0.16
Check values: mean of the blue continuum 7.28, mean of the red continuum 9.37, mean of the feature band 8.72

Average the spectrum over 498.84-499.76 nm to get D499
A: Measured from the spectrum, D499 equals 7.49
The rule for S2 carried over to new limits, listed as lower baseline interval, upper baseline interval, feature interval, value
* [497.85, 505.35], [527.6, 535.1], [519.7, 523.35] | 0.16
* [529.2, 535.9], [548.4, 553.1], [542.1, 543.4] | 0.04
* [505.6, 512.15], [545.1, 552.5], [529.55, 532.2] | -0.12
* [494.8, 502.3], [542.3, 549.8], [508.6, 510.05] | 0.18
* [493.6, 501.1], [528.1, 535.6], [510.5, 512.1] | 0.24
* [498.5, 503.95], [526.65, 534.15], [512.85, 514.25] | 0.20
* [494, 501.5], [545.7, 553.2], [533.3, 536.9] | 0.00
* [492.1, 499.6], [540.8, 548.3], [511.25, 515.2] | 0.29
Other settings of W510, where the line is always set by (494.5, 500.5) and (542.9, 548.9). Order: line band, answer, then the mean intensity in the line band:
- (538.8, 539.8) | 0.03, 8.59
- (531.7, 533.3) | 0.07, 8.06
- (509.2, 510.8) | 0.25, 6.27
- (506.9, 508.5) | 0.24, 6.28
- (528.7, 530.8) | -0.04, 8.81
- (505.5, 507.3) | 0.14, 6.8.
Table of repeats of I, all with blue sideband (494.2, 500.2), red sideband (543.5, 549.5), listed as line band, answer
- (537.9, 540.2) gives 0.01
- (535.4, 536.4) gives -0.10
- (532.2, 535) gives 0.23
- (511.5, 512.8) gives 0.29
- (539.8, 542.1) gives 0.13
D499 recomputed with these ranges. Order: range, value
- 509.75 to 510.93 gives 6.11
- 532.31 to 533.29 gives 7.5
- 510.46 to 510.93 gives 5.98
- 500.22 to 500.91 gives 6.75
